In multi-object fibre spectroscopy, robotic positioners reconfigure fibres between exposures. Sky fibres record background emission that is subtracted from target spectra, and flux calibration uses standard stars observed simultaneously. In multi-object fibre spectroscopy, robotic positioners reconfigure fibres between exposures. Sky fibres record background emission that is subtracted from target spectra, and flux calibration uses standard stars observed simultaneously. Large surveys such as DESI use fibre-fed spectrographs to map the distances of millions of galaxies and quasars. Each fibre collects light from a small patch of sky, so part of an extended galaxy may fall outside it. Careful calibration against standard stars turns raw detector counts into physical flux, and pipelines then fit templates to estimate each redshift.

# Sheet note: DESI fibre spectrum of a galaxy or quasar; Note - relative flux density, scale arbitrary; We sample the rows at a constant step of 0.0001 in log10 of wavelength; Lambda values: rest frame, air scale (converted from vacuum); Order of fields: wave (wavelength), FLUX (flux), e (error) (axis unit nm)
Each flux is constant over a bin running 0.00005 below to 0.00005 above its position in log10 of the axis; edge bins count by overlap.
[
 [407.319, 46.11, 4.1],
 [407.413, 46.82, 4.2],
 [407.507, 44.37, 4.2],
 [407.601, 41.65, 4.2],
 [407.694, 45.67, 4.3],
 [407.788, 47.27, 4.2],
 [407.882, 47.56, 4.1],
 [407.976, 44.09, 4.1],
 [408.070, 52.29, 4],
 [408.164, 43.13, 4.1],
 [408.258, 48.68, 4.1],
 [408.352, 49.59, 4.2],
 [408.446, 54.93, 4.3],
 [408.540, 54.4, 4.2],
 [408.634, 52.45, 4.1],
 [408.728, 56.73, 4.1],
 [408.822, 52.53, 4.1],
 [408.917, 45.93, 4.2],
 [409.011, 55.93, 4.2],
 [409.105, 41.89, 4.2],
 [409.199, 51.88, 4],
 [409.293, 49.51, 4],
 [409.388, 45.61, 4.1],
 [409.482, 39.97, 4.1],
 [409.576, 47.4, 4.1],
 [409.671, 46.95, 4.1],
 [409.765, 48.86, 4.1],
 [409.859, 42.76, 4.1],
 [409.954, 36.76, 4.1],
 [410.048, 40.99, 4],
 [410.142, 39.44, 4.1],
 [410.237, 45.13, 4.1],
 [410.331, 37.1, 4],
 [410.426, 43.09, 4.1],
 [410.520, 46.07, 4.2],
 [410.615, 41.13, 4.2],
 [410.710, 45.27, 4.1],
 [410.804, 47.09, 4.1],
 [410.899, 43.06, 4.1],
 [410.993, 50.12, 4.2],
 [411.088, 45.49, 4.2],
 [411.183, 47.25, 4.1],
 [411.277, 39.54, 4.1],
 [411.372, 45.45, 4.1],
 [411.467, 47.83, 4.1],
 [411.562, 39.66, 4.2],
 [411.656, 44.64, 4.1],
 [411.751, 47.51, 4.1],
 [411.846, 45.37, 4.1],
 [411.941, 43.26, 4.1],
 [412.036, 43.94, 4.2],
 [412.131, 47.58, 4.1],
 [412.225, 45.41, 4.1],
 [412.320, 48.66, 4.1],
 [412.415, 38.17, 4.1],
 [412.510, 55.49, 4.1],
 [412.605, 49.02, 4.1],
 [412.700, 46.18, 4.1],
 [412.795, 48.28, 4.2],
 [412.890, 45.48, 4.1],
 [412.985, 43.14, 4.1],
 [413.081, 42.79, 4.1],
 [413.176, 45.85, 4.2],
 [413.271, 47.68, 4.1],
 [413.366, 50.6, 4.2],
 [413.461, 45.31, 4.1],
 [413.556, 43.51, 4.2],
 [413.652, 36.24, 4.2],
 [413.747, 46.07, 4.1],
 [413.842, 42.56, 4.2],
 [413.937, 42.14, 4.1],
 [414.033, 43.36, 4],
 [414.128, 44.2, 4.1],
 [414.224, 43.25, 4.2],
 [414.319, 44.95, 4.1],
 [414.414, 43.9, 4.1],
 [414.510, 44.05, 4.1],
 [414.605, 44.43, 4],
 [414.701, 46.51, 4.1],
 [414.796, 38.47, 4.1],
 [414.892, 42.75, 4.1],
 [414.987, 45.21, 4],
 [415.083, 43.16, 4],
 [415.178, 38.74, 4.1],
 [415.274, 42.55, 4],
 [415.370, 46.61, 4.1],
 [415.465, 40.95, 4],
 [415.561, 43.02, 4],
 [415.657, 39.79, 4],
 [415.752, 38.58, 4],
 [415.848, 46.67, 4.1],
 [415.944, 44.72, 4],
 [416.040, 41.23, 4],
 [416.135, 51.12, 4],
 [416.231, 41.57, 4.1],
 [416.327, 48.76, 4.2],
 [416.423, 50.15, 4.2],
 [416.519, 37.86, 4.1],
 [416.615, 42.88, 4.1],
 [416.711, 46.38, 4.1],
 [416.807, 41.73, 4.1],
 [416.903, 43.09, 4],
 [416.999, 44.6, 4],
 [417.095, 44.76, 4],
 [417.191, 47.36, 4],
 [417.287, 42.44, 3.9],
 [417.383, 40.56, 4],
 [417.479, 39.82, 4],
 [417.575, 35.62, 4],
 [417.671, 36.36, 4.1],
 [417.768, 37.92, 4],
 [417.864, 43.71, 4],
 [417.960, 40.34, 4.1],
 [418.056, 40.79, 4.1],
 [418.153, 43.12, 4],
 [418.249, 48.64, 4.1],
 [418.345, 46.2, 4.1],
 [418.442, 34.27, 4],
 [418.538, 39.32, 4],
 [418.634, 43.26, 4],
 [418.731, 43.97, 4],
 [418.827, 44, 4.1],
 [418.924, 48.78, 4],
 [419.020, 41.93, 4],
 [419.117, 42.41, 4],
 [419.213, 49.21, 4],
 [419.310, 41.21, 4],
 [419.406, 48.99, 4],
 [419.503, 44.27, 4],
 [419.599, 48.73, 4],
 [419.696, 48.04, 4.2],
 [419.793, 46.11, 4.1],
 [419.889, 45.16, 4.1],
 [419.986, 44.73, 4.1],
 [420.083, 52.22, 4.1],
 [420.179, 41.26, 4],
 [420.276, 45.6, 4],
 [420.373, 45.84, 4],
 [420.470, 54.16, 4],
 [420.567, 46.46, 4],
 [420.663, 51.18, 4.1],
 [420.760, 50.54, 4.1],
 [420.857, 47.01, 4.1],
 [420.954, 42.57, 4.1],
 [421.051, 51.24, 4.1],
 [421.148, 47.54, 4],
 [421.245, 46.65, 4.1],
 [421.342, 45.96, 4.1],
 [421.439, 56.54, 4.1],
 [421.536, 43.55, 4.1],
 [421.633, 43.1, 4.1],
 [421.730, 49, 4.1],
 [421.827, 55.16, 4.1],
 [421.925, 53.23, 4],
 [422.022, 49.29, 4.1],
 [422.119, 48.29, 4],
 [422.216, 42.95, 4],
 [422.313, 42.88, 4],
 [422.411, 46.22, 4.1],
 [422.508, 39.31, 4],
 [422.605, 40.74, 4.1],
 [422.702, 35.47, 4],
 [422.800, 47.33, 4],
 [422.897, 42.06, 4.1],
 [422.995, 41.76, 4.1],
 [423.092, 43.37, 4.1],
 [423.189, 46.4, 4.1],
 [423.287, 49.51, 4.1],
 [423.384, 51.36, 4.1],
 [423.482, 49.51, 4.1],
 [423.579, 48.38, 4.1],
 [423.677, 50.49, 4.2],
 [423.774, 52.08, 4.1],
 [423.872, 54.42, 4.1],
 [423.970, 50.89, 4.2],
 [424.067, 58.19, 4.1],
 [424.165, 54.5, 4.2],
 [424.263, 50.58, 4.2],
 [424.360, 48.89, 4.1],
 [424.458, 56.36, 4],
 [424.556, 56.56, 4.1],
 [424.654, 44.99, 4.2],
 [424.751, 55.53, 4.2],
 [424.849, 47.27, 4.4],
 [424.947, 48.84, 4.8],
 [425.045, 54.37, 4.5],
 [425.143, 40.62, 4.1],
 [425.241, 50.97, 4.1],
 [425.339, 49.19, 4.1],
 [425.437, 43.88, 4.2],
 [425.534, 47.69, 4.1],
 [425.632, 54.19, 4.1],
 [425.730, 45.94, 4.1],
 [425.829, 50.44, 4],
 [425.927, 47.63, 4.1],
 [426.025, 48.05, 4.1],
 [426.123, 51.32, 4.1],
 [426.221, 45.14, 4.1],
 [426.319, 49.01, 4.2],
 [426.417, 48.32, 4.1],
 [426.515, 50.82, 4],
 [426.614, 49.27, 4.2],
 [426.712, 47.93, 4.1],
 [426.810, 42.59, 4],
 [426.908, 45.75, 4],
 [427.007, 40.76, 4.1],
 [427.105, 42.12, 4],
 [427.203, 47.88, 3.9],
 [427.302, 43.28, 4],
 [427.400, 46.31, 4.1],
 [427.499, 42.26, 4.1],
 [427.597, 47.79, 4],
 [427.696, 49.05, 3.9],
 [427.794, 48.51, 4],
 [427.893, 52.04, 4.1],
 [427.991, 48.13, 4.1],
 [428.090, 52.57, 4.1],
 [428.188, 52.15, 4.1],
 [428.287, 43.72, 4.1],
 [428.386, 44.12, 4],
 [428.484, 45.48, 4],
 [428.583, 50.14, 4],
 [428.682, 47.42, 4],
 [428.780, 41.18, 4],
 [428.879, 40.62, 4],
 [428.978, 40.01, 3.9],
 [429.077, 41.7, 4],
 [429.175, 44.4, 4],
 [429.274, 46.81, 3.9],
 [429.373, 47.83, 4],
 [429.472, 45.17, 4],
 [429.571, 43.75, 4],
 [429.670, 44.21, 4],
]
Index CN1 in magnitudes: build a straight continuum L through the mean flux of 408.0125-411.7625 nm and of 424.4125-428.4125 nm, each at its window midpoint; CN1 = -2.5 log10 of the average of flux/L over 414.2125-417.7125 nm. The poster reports 0.093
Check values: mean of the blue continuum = 46.3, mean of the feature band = 43.1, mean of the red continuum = 48.1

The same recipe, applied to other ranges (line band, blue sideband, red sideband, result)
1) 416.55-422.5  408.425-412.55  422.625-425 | 0.07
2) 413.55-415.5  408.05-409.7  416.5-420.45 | 0.07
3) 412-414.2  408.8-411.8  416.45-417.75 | -0.04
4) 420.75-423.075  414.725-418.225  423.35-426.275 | 0.04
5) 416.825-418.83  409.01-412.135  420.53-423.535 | 0.10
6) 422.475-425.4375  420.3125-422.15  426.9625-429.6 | -0.02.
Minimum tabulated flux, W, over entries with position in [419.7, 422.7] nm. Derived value 39.31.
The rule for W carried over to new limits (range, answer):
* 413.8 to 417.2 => 37.86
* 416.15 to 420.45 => 34.27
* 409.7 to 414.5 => 36.24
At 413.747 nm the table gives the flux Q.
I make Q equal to 46.07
